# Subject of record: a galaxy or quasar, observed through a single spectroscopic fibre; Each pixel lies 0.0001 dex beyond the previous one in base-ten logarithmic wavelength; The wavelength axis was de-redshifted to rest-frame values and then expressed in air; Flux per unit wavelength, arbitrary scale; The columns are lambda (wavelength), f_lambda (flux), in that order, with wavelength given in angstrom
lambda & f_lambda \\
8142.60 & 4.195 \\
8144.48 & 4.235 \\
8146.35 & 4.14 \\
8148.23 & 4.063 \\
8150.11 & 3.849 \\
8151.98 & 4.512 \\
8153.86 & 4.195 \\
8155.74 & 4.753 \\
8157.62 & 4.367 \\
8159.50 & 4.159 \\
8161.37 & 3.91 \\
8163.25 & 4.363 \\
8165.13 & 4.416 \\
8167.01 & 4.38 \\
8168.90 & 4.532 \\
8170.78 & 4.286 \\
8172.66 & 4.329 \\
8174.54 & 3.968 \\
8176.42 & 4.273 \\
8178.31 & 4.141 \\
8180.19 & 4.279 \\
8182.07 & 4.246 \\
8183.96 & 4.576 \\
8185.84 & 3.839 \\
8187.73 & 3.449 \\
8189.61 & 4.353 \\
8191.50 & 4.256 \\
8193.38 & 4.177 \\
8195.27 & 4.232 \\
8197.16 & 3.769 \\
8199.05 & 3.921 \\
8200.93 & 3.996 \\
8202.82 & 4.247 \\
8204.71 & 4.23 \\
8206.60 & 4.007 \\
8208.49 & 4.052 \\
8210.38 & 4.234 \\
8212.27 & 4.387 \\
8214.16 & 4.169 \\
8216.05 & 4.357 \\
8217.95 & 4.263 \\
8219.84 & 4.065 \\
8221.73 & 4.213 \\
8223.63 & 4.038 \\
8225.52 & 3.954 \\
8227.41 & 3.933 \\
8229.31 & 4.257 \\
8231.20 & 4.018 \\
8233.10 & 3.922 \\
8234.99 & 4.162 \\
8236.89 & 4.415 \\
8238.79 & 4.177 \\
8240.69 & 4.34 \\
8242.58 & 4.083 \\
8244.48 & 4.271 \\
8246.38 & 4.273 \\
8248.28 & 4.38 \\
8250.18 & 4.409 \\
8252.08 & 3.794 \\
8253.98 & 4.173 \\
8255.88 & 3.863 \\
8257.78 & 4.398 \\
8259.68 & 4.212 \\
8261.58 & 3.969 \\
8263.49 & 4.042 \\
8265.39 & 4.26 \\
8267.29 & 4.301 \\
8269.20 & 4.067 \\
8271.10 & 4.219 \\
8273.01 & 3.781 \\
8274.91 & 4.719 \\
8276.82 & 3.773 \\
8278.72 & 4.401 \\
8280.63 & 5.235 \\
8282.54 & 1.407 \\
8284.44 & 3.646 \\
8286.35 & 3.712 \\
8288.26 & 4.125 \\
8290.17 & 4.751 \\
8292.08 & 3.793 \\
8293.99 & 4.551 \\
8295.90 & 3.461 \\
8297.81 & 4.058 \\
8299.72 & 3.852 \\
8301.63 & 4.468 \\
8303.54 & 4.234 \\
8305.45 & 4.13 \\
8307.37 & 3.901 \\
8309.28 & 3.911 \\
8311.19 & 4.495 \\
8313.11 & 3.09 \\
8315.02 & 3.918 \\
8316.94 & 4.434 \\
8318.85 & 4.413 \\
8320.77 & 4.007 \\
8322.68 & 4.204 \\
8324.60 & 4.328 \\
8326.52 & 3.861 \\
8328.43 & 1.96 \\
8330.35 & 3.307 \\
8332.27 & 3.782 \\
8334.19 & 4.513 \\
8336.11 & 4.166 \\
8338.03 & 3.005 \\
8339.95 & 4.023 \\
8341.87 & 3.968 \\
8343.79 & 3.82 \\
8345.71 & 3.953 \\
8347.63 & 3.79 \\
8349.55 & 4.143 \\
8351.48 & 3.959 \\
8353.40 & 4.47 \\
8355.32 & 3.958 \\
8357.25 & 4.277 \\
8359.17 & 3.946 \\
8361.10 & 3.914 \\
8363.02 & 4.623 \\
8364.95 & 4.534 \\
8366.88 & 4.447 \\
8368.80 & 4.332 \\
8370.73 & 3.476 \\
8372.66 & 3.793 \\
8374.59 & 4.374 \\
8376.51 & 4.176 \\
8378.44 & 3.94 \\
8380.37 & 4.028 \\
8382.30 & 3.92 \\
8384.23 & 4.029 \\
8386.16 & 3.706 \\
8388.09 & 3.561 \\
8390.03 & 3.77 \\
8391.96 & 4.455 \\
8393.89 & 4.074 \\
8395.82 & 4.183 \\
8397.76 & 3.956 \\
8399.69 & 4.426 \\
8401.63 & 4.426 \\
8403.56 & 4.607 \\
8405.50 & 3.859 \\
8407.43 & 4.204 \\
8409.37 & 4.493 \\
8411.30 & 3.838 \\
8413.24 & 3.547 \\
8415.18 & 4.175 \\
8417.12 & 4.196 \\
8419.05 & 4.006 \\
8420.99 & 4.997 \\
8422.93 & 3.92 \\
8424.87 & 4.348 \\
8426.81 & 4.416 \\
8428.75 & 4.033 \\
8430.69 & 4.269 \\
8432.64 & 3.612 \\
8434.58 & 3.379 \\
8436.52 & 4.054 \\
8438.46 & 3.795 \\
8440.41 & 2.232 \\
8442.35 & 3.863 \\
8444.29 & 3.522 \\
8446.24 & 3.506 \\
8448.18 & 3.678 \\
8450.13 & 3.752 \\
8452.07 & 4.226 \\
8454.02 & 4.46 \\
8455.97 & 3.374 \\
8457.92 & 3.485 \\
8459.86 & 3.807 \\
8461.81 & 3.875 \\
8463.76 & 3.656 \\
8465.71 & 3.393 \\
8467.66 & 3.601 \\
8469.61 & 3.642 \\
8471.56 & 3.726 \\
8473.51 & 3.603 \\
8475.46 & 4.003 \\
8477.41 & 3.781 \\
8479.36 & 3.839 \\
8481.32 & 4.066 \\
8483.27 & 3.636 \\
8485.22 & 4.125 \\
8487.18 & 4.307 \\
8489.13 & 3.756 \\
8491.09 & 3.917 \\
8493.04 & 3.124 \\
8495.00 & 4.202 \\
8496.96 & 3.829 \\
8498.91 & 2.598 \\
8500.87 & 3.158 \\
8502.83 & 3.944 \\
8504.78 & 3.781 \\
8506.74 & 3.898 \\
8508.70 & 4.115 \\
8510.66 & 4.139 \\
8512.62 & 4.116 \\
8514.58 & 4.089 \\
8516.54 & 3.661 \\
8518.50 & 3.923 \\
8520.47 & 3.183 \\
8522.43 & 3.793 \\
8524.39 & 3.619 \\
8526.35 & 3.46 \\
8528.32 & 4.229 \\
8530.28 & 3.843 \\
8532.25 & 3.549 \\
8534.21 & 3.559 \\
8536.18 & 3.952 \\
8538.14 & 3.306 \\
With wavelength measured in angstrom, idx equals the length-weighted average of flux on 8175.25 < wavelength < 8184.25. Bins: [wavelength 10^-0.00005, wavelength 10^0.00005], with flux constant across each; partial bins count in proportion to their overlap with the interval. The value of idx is 4.27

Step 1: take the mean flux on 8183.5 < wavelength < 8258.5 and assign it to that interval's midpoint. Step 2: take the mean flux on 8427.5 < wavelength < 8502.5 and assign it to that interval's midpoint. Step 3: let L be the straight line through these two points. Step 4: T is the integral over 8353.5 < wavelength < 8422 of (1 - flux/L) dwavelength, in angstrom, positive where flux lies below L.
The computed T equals -5.0 angstrom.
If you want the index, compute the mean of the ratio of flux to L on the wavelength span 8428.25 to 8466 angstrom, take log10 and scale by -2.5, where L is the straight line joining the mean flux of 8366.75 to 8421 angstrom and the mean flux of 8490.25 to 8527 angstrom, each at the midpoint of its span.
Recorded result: 0.06 mag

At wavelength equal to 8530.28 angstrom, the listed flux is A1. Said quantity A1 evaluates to 3.843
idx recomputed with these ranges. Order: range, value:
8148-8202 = 4.19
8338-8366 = 4.06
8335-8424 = 4.08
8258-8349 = 3.96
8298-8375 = 3.99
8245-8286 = 4.06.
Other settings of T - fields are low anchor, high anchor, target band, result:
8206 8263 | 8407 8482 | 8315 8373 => 0.2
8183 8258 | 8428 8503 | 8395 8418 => -2.1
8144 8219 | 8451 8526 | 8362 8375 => -0.9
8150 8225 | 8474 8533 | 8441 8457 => 0.4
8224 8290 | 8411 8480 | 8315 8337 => 0.5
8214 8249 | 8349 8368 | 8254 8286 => 1.3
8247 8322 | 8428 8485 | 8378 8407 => -1.6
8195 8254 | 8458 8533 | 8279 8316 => 0.9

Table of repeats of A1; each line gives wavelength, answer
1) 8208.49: 4.052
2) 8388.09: 3.561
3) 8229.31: 4.257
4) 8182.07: 4.246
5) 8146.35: 4.14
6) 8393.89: 4.074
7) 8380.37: 4.028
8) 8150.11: 3.849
